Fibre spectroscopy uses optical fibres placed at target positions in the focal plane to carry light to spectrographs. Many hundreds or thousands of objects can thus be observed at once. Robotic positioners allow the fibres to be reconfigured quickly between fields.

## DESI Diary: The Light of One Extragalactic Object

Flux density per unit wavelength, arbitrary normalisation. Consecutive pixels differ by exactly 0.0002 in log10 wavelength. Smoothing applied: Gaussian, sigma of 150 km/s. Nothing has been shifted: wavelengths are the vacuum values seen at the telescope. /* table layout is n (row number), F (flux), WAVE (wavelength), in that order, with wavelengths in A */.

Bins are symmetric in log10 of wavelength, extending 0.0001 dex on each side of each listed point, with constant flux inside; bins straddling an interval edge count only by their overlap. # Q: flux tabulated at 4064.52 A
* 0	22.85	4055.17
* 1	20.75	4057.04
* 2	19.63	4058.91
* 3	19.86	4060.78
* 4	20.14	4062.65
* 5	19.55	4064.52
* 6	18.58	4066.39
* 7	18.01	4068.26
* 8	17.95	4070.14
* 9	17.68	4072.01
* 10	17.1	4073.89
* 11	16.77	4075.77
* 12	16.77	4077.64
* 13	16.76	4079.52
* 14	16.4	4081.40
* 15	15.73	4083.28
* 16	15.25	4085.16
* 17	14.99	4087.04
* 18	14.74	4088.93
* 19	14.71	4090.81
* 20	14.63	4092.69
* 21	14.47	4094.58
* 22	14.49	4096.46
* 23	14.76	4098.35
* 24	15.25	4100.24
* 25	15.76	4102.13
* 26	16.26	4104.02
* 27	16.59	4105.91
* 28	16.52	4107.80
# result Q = 19.55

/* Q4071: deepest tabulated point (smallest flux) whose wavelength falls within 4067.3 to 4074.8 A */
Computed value 17.1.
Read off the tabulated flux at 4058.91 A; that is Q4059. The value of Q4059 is 19.63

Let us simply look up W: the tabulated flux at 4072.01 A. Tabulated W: 17.68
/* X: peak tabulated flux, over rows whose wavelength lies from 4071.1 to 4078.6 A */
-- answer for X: 17.68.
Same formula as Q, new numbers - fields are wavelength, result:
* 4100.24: 15.25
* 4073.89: 17.1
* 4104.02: 16.26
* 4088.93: 14.74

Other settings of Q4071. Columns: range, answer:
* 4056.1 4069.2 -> 18.01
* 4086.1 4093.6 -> 14.63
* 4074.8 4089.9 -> 14.74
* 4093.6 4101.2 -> 14.47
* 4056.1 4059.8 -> 19.63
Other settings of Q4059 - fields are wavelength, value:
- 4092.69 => 14.63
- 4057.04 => 20.75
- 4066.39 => 18.58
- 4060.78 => 19.86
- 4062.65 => 20.14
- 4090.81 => 14.71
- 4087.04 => 14.99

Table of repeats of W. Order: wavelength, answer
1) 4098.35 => 14.76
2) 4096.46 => 14.49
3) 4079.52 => 16.76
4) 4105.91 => 16.59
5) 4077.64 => 16.77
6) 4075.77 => 16.77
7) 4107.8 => 16.52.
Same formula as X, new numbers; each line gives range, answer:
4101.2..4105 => 16.26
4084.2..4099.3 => 15.25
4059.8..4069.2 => 20.14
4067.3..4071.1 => 18.01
